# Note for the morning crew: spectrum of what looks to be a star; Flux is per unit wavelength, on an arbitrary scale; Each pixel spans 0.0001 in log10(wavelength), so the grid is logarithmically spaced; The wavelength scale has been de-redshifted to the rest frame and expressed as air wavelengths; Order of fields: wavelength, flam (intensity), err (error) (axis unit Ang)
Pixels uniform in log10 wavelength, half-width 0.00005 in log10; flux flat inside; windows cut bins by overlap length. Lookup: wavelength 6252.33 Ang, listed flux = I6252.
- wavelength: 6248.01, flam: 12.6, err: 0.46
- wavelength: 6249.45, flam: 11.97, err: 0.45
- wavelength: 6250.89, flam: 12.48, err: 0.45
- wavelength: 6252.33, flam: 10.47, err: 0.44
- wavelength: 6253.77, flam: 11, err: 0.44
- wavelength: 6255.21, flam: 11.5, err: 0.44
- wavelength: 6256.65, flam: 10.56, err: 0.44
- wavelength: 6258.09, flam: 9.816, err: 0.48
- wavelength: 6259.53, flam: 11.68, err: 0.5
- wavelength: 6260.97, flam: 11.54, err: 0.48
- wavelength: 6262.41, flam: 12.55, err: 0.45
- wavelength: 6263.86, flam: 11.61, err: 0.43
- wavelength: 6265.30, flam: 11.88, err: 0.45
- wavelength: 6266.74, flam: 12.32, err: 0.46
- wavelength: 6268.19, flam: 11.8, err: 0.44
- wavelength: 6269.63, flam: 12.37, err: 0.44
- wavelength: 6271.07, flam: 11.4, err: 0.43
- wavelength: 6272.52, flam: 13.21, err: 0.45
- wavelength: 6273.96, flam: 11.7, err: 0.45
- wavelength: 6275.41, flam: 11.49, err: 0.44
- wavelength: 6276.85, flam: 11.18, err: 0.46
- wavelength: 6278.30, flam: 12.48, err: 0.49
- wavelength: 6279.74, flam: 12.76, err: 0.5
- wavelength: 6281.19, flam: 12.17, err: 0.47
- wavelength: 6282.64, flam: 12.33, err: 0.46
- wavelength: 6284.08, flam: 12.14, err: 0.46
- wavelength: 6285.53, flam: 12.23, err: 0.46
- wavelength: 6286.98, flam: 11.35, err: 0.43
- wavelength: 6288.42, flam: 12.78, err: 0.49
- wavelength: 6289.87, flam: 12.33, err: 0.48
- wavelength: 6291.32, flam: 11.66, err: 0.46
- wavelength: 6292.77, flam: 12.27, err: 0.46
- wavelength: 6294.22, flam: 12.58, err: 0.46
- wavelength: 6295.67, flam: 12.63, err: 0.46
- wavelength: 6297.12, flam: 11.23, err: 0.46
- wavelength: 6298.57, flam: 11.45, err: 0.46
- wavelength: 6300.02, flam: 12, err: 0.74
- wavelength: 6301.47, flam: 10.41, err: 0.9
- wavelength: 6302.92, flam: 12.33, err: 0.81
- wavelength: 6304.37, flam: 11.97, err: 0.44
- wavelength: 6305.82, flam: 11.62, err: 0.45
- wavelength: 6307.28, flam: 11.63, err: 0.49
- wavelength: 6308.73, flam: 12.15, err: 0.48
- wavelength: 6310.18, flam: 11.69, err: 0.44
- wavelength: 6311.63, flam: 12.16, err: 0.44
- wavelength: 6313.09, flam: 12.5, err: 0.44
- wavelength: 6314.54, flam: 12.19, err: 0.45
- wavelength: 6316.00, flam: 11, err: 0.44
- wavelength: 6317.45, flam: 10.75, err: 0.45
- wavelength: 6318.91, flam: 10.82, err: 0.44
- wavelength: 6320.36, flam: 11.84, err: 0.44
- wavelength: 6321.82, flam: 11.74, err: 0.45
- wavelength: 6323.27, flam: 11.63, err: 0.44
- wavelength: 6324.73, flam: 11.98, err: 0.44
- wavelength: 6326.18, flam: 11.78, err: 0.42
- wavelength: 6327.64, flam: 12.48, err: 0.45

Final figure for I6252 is 10.47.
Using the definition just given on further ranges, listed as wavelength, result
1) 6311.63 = 12.16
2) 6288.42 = 12.78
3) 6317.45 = 10.75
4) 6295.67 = 12.63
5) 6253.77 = 11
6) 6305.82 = 11.62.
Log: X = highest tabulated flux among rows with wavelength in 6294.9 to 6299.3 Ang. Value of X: 12.63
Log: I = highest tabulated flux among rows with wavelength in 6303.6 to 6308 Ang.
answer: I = 11.97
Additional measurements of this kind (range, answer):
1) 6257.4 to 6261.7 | 11.68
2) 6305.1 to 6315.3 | 12.5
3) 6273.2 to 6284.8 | 12.76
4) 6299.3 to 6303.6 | 12.33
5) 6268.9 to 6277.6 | 13.21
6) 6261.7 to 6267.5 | 12.55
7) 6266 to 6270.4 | 12.37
